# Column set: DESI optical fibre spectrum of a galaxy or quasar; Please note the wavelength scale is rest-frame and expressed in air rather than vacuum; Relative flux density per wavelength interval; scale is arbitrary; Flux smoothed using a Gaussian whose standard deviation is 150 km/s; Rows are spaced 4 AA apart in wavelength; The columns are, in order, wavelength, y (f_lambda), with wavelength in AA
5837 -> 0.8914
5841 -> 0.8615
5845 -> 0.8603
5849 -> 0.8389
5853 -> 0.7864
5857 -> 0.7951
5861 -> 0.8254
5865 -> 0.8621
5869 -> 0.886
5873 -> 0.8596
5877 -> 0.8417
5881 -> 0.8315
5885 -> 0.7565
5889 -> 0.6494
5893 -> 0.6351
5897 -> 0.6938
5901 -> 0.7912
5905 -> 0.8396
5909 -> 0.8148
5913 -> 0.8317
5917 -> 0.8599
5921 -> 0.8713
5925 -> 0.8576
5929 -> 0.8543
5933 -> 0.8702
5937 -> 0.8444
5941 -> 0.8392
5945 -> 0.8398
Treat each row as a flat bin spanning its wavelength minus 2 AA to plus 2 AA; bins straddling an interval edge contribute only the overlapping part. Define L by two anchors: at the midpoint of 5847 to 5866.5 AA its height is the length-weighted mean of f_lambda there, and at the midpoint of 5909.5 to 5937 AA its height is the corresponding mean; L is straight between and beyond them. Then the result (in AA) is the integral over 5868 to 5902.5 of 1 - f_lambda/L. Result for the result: 2.7 AA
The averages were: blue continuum 0.821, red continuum 0.854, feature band 0.768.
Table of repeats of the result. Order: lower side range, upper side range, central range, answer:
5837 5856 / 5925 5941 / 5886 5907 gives 3.1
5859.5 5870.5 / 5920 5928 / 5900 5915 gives 0.7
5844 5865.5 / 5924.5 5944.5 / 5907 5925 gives 0.0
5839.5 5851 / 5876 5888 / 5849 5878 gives -0.5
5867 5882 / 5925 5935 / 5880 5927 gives 4.0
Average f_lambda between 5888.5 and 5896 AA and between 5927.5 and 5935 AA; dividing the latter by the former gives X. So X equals 1.33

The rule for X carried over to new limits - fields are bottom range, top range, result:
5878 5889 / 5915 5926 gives 1.12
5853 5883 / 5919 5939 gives 1.02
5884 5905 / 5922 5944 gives 1.19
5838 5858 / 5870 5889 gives 0.97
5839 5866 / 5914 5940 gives 1.03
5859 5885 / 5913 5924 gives 1.02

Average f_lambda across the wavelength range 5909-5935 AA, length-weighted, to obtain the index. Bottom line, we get 0.854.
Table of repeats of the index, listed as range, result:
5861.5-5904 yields 0.784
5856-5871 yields 0.845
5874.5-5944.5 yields 0.806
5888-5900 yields 0.671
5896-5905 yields 0.769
